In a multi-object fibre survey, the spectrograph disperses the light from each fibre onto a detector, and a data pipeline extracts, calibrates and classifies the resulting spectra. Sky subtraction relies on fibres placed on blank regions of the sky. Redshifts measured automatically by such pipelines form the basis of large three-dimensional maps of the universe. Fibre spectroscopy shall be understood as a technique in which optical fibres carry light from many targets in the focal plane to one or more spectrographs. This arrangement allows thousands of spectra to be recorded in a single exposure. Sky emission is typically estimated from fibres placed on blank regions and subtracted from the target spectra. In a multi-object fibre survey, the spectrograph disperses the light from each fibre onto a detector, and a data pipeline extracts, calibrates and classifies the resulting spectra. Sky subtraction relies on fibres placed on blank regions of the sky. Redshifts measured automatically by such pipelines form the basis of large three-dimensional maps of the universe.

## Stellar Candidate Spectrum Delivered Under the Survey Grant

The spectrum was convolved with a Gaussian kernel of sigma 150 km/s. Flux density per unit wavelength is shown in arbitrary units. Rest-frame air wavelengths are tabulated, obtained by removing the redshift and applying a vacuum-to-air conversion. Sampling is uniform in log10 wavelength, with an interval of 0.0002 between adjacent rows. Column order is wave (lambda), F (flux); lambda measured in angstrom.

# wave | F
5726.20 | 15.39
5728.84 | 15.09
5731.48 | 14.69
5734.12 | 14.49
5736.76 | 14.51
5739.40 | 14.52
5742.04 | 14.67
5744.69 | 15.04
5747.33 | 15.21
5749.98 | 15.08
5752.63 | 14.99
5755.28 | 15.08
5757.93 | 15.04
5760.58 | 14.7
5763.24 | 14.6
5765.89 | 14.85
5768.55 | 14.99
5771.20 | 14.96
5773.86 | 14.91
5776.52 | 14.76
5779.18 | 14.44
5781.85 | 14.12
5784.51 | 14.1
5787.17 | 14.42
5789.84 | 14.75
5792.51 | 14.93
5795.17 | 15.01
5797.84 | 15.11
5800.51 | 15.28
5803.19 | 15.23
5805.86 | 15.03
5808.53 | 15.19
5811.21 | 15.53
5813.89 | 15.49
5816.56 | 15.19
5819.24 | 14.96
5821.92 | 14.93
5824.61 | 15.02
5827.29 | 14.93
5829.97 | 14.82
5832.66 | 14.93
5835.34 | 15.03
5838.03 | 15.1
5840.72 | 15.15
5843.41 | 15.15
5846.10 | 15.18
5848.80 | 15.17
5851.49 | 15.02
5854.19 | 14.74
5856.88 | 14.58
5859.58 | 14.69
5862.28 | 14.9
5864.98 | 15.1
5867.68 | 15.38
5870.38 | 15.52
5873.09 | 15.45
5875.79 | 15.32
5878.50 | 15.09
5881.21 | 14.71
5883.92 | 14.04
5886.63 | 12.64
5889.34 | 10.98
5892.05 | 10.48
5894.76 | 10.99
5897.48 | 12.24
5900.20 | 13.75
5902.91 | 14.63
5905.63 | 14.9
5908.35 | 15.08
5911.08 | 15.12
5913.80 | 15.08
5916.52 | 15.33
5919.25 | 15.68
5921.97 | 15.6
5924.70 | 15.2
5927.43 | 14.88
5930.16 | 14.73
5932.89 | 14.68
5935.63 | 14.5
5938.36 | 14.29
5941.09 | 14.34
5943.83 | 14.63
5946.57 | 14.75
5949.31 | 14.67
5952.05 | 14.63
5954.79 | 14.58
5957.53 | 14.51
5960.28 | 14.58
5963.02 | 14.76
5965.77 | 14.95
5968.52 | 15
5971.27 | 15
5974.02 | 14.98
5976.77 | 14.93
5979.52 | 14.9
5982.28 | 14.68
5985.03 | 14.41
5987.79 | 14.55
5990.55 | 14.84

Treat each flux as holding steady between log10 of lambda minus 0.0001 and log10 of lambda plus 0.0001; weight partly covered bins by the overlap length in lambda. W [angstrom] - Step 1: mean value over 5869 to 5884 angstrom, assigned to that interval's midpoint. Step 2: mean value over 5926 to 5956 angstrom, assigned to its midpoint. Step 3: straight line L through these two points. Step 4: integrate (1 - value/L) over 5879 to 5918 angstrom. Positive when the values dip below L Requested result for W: 3.4 angstrom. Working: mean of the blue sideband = 15.1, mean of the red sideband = 14.6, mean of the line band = 13.6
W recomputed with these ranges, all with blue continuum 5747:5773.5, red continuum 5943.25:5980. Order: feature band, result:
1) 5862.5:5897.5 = 2.51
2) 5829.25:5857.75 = -0.24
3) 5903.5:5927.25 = -0.64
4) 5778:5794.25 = 0.48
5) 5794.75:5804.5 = -0.17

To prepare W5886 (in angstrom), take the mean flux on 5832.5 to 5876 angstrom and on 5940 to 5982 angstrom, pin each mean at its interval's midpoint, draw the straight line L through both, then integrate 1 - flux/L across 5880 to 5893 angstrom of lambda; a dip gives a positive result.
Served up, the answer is 2.1 angstrom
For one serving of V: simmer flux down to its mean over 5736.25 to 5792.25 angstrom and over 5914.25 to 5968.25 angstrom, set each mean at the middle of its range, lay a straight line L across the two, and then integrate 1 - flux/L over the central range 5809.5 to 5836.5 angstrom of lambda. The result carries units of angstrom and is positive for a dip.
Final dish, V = -0.6 angstrom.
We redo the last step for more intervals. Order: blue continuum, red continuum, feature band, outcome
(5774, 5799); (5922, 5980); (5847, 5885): -0.8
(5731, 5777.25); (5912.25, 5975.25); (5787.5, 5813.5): -0.5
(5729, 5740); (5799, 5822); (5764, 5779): 0.1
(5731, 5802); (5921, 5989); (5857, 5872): -0.3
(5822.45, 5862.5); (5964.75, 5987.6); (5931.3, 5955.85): 0.5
